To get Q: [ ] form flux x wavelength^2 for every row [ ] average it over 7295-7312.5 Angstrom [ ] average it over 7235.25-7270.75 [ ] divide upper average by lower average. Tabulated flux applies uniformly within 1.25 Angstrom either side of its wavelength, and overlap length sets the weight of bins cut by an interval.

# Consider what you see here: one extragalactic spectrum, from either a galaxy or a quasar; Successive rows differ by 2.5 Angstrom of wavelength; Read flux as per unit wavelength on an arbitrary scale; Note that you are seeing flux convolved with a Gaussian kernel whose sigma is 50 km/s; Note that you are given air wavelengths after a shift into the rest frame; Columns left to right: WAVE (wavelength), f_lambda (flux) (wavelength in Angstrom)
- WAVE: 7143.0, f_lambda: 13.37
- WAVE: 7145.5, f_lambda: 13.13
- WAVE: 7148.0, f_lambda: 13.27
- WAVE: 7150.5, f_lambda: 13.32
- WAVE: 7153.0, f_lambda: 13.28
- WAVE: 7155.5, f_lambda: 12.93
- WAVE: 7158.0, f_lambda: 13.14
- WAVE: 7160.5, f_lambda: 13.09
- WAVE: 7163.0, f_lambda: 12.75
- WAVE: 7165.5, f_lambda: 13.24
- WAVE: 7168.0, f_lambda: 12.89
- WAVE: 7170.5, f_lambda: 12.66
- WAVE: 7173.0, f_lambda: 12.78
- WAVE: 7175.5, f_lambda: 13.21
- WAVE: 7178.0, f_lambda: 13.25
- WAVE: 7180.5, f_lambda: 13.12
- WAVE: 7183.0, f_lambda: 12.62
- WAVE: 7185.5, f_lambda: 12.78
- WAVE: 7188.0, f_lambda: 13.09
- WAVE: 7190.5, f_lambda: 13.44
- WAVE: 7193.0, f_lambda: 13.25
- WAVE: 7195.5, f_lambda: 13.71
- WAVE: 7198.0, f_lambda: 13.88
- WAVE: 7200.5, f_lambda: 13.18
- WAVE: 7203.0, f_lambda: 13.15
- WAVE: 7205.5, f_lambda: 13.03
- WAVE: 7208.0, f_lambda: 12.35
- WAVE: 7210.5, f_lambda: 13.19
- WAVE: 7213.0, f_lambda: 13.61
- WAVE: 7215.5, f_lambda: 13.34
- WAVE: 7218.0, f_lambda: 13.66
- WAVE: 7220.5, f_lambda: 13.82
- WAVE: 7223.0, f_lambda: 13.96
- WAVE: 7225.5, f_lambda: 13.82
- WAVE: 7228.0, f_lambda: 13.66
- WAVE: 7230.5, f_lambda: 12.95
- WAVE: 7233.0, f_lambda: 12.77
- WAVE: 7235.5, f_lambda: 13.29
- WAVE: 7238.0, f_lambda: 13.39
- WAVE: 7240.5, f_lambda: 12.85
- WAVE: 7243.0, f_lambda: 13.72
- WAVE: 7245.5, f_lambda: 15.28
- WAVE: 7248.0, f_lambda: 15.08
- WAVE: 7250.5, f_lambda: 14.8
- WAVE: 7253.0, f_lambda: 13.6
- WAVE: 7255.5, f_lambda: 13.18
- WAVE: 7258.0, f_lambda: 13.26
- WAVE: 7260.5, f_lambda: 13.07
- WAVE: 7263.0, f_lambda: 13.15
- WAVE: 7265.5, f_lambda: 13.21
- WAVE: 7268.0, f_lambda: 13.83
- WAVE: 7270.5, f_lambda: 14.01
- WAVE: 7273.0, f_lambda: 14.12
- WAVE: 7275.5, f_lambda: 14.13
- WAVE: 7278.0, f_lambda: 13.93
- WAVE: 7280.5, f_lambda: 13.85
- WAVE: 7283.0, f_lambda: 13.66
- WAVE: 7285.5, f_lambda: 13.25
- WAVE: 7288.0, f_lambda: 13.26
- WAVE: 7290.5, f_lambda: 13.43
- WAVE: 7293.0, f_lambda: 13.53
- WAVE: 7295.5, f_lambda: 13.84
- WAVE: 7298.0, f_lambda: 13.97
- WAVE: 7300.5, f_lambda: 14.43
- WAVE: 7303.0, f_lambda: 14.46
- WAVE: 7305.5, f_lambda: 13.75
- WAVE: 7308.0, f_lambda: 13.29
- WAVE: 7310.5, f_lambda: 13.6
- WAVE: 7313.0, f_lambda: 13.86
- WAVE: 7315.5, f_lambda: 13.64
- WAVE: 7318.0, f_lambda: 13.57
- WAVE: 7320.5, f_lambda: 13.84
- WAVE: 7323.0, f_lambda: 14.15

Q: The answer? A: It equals 1.03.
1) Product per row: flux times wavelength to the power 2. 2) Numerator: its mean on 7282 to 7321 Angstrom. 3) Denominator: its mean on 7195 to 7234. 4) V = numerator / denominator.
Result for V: 1.0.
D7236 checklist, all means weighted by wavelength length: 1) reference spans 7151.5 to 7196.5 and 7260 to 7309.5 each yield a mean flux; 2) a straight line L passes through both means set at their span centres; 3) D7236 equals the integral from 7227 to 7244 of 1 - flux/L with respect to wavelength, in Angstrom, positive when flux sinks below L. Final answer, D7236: 0.26 Angstrom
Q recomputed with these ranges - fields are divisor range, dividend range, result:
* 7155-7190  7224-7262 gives 1.07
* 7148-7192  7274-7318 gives 1.09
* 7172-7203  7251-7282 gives 1.06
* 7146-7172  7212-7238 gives 1.05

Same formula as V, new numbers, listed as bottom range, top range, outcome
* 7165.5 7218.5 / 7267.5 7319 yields 1.08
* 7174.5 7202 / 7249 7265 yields 1.04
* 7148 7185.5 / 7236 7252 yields 1.11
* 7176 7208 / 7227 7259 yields 1.05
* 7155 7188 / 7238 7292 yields 1.09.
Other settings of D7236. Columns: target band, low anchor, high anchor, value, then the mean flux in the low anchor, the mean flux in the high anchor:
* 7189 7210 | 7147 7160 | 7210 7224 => 0.39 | 13.2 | 13.6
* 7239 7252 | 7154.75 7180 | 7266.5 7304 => -0.73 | 13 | 13.8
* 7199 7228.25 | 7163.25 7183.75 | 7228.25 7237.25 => -0.75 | 13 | 13.1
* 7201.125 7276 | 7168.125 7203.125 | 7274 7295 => -0.87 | 13.1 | 13.6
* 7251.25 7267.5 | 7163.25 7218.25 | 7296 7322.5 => 0.28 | 13.1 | 13.8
